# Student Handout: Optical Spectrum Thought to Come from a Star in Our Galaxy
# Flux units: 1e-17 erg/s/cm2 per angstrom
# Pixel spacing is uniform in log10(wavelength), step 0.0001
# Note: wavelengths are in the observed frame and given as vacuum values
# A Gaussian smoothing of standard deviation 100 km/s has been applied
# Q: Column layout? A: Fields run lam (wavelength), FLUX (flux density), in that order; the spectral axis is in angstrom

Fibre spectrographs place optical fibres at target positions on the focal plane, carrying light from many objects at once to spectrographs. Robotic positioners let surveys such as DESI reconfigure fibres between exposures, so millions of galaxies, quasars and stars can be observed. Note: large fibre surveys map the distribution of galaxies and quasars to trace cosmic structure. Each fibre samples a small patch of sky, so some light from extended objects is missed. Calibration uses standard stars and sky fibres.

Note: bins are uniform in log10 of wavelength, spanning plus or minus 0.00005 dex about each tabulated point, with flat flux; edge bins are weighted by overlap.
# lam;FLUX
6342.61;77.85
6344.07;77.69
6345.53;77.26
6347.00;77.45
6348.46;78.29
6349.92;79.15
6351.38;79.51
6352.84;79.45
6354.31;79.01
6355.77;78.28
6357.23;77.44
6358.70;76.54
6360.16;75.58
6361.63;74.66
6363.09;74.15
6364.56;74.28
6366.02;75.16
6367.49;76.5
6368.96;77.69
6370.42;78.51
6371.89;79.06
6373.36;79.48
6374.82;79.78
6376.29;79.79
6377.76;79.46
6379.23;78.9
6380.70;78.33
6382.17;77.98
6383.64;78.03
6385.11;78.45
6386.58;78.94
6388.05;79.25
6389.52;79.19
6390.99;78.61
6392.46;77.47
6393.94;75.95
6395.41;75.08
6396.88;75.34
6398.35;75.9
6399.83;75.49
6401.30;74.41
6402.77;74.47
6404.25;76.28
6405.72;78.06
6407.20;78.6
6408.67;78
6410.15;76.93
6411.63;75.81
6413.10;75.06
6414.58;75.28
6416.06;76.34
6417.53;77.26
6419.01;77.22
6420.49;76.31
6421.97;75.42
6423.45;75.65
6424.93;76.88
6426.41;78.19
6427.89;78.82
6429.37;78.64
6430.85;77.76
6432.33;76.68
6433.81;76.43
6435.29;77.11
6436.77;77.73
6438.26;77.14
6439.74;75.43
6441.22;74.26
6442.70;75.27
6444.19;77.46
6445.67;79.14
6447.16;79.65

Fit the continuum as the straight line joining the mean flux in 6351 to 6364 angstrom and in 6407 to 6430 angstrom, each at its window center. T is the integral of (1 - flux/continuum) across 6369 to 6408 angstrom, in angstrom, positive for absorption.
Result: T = -0.4 angstrom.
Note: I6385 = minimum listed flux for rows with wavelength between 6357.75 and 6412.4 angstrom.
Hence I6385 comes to 74.15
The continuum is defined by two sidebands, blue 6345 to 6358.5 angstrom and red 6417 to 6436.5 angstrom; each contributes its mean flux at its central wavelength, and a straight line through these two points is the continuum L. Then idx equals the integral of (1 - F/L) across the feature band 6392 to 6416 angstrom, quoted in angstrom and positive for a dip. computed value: 0.42 angstrom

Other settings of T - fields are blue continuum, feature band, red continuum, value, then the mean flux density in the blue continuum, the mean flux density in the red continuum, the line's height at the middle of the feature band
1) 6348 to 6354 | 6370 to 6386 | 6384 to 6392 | 0.01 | 79.1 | 78.9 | 78.9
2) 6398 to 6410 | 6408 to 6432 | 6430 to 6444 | -0.12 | 76.4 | 76.5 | 76.5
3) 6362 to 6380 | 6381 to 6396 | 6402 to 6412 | -0.13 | 77.7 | 76.9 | 77.3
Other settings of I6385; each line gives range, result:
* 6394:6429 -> 74.41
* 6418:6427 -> 75.42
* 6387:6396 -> 75.08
